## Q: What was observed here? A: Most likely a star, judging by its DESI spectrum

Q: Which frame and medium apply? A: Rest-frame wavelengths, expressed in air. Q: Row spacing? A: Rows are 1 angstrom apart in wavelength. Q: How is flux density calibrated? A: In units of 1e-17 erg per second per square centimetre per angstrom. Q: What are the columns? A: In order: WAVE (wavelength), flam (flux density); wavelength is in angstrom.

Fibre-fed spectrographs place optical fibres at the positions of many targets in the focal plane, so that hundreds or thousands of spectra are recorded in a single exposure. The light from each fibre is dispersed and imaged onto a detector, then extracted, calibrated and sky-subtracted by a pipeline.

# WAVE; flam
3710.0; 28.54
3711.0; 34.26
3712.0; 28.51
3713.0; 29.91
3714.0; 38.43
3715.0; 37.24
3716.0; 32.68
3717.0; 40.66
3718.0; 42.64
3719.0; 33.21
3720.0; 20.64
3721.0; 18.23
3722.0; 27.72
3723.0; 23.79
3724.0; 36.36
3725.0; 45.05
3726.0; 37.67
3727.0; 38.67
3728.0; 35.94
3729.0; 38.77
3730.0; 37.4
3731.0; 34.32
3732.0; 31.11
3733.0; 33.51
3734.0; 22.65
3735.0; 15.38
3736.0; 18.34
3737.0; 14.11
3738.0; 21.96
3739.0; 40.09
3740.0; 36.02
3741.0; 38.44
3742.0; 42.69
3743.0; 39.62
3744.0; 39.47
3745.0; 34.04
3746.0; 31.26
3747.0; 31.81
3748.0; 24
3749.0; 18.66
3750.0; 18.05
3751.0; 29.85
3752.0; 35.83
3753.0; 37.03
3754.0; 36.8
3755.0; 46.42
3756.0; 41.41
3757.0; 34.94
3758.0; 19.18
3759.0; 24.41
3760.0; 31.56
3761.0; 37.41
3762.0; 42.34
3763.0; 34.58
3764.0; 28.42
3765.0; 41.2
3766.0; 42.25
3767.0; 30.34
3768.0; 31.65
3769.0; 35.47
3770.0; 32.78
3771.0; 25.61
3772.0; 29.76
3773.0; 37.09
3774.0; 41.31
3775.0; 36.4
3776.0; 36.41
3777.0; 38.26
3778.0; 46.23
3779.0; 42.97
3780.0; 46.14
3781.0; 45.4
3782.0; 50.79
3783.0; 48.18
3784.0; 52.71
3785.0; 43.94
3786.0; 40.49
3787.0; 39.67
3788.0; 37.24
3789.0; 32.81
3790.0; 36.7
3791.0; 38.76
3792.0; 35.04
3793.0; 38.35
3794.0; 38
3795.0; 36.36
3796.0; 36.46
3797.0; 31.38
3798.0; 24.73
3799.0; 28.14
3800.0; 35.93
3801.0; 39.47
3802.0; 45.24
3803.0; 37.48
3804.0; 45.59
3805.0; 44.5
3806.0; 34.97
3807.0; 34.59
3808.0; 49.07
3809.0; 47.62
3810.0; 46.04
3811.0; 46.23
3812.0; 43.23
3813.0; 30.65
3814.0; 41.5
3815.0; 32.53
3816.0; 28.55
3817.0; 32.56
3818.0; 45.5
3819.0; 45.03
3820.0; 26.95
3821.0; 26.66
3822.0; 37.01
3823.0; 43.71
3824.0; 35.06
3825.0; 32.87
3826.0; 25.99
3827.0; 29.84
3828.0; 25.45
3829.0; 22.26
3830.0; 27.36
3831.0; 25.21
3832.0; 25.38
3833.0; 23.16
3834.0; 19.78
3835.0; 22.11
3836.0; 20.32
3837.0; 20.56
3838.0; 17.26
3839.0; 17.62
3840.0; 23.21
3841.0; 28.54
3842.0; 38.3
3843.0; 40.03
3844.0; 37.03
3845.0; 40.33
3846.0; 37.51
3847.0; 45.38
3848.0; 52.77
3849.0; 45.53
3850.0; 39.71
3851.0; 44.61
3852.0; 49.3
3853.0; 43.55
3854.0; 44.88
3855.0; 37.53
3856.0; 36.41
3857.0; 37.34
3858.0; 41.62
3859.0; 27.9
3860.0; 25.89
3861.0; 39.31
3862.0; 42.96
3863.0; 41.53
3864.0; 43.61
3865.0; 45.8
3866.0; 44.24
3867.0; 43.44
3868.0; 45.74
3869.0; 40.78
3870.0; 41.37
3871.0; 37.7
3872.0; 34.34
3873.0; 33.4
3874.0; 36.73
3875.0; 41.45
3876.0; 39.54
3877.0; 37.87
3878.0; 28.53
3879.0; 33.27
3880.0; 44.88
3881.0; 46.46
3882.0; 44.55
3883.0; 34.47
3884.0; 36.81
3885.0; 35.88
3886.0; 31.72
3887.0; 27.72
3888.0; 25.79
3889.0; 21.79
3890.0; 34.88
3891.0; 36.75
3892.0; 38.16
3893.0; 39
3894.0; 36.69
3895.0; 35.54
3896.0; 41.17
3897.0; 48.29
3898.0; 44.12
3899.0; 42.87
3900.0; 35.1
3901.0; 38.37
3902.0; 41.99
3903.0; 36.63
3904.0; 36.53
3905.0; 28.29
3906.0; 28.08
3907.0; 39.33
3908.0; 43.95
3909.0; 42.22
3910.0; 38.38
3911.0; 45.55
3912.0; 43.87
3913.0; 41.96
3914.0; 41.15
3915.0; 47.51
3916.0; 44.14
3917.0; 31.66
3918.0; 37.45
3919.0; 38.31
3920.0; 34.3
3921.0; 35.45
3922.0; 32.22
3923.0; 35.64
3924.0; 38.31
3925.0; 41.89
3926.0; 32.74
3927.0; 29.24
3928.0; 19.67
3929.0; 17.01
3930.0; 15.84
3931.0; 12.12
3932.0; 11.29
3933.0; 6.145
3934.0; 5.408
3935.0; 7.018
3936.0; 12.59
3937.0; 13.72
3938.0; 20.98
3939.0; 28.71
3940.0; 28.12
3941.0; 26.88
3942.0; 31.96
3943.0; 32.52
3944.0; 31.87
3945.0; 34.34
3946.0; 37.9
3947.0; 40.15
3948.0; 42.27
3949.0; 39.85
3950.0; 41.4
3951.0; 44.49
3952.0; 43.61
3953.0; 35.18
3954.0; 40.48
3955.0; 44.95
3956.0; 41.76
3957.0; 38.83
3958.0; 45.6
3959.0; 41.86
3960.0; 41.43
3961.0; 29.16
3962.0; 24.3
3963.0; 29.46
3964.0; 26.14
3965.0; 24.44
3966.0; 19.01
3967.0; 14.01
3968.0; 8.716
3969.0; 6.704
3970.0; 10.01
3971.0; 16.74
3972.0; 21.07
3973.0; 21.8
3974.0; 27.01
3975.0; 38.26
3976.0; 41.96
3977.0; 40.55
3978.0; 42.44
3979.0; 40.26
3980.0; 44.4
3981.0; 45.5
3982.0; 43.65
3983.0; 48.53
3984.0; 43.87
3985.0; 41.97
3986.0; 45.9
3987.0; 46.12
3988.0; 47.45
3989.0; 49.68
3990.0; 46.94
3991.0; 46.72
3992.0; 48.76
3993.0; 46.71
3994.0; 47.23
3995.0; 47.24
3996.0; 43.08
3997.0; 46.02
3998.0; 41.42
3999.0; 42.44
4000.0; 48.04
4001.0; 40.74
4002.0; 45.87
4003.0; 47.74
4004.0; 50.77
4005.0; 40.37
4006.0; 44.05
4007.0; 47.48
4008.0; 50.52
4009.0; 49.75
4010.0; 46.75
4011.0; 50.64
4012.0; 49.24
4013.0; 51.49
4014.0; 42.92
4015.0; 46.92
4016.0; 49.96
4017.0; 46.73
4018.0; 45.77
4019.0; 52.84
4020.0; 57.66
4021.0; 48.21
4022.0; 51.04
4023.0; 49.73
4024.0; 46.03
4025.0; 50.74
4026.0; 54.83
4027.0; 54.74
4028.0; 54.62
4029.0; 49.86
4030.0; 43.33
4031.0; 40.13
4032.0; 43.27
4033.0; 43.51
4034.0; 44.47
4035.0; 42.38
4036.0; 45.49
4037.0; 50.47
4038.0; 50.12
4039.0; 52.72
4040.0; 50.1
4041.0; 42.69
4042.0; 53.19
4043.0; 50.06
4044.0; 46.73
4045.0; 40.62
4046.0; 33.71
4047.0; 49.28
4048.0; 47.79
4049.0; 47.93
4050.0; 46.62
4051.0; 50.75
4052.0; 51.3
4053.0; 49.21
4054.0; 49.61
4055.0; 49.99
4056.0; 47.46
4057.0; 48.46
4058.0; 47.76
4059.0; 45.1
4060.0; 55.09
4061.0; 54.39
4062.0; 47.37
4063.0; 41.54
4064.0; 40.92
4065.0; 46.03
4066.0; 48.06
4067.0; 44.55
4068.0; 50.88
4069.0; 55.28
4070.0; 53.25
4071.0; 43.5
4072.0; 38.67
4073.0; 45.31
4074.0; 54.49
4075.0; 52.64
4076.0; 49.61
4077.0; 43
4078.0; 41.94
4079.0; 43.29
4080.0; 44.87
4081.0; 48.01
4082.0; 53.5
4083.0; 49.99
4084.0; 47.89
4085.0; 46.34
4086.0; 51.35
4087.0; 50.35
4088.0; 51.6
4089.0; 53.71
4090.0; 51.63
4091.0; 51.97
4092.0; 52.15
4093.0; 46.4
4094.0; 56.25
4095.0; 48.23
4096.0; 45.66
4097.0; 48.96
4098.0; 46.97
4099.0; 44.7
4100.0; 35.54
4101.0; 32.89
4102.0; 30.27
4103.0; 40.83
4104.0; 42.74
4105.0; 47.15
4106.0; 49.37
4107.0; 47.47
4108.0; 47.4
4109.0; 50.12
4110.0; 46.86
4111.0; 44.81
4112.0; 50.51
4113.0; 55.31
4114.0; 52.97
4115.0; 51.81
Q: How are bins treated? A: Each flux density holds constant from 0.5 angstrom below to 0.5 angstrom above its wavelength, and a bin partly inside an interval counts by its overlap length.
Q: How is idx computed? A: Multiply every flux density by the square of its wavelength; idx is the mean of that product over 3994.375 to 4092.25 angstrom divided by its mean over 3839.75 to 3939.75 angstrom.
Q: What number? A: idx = 1.5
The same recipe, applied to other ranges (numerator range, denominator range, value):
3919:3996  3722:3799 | 1.04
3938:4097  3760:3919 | 1.29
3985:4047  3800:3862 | 1.47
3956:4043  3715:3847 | 1.38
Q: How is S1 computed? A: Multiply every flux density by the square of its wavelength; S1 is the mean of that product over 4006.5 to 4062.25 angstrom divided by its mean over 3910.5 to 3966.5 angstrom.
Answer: 1.6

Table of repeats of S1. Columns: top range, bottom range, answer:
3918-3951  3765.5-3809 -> 0.78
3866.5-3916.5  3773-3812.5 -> 1.00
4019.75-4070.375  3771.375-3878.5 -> 1.46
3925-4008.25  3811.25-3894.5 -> 1.03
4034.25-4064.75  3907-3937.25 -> 1.68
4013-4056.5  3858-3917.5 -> 1.35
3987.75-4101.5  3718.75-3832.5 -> 1.57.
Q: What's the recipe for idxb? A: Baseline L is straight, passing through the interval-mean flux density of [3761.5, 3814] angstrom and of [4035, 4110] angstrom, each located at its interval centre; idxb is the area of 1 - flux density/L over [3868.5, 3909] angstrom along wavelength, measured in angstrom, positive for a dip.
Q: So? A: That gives 4.6 angstrom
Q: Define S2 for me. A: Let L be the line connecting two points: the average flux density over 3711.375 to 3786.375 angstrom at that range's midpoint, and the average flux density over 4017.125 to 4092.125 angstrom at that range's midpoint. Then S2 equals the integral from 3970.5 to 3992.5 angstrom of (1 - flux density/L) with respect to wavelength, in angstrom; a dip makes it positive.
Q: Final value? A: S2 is 2.2 angstrom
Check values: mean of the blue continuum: 34.5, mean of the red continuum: 48.3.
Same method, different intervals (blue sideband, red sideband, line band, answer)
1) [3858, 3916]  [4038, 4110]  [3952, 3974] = 7.28 angstrom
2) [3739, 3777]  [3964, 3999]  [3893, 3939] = 4.48 angstrom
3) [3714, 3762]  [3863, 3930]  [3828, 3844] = 4.64 angstrom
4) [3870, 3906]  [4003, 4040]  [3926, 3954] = 10.00 angstrom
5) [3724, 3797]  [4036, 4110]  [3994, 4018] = -0.89 angstrom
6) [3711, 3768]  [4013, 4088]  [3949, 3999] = 8.13 angstrom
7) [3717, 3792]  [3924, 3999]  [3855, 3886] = -4.54 angstrom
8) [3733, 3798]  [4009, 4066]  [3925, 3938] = 8.00 angstrom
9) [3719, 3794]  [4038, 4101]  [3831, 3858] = 3.02 angstrom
